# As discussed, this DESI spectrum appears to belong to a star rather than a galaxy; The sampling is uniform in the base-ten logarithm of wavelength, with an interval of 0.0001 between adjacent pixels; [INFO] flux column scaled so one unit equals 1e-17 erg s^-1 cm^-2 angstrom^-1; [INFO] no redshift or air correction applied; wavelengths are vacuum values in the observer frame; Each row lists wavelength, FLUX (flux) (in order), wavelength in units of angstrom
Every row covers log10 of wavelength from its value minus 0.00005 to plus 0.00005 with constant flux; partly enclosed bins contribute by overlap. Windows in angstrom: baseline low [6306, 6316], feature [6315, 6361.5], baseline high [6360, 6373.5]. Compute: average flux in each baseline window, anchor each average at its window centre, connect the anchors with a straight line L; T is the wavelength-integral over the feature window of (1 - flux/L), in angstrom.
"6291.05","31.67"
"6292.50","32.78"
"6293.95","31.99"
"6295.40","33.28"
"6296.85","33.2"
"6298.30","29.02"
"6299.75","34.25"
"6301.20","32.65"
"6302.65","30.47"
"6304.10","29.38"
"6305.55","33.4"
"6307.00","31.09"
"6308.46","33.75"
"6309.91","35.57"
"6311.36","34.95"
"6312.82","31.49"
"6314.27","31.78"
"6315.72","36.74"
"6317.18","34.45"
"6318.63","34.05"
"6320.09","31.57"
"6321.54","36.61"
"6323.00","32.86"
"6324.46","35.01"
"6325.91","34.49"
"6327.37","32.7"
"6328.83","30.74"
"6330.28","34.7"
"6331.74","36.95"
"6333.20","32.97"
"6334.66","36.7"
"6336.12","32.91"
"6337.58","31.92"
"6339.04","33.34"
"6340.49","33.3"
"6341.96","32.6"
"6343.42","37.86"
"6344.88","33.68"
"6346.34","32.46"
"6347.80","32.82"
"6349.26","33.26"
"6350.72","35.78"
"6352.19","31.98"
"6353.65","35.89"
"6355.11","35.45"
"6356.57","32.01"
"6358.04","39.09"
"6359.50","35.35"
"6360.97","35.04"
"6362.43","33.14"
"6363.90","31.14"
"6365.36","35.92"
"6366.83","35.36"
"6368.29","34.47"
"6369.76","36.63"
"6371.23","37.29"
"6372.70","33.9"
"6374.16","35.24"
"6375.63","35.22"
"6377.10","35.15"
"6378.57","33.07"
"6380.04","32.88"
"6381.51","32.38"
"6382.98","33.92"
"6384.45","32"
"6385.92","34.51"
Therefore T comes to -0.1 angstrom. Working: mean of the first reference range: 33.5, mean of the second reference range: 34.8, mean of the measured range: 34.2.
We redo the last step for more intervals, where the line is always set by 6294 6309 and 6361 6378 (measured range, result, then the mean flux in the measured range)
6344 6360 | -0.11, 34.4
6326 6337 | -0.23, 33.9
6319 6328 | -0.26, 33.9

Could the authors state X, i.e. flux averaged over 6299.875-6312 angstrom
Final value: 32.7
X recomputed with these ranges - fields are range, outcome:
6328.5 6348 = 33.9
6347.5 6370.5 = 34.6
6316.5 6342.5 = 33.8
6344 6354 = 33.7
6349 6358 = 34.5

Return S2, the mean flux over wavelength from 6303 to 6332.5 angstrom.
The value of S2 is 33.6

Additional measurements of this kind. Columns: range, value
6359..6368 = 34.3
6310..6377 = 34.3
